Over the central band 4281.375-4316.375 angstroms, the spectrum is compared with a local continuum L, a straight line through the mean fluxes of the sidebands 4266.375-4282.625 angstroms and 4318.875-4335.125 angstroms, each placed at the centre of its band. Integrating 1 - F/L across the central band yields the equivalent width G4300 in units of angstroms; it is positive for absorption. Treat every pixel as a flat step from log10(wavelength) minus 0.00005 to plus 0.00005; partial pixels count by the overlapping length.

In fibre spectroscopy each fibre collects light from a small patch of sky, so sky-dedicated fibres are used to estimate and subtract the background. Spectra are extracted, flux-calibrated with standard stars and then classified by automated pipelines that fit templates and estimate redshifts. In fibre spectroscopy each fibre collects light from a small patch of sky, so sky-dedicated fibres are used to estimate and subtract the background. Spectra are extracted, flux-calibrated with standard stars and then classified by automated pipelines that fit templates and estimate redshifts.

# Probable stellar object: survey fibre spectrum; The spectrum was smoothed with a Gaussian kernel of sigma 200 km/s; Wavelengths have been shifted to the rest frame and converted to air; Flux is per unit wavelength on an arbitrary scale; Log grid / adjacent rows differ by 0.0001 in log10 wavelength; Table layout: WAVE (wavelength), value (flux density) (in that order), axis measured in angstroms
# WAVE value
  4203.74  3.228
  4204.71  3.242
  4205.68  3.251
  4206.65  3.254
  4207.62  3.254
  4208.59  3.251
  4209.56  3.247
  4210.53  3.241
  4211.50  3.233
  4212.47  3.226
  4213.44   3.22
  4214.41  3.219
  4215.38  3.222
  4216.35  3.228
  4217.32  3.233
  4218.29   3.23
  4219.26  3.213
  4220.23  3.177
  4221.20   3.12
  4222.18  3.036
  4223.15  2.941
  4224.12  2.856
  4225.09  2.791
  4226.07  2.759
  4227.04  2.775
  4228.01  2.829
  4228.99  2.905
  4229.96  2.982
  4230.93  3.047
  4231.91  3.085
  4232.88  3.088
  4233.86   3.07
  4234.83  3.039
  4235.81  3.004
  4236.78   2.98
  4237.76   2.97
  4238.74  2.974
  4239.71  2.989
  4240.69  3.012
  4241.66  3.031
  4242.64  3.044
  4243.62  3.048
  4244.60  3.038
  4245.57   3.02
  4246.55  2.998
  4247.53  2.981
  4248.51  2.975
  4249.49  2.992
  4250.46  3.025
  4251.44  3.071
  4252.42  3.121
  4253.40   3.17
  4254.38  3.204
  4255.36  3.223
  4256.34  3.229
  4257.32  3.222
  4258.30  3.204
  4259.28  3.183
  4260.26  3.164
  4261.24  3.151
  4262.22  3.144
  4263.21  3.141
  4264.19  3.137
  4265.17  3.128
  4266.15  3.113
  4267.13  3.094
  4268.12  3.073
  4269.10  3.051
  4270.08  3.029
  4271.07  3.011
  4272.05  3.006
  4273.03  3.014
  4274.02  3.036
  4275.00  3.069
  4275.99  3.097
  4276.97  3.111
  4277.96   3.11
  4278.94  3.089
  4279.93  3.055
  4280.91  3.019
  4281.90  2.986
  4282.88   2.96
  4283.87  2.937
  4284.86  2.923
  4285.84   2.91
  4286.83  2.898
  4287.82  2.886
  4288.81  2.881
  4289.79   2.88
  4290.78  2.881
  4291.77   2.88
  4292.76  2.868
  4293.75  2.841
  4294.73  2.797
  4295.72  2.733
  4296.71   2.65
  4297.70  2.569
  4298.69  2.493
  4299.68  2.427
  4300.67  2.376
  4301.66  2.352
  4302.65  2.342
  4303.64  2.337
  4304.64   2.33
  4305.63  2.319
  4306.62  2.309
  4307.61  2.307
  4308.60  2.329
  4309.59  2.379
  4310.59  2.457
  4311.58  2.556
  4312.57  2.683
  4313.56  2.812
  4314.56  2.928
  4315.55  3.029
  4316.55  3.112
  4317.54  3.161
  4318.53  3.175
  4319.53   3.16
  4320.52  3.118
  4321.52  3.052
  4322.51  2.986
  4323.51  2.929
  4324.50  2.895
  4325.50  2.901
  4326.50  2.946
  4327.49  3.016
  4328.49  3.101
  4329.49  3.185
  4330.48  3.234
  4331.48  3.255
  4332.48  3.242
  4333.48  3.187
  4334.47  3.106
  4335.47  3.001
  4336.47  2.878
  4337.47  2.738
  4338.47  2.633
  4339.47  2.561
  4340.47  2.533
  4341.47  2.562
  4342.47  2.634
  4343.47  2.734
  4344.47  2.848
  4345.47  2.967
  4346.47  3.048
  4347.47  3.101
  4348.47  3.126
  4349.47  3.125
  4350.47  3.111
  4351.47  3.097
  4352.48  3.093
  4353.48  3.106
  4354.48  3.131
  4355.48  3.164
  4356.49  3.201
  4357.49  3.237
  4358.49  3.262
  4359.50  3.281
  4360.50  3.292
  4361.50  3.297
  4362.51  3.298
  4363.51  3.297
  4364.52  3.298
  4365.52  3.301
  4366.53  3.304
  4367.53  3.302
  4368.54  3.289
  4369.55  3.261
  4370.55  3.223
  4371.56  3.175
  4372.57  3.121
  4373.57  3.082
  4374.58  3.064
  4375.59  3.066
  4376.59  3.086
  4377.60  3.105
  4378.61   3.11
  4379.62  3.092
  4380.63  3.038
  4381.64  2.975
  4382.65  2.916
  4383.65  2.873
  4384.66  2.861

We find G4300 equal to 4.5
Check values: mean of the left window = 3.05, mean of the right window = 3.08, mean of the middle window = 2.67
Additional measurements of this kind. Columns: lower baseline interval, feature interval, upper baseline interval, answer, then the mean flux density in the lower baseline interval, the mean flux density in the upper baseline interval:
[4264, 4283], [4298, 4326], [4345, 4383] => 3.8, 3.06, 3.16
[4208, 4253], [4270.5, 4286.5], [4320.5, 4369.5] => 0.2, 3.06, 3.06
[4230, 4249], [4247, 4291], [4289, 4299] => -2.7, 3.02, 2.77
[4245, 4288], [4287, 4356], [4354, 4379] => 6.8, 3.07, 3.21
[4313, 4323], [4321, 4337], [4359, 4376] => 0.2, 3.05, 3.23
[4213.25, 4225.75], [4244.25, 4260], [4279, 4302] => -0.7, 3.11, 2.8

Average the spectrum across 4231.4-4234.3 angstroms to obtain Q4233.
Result 3.07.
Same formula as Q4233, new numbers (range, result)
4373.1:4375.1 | 3.06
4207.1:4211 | 3.25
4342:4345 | 2.74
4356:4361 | 3.26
